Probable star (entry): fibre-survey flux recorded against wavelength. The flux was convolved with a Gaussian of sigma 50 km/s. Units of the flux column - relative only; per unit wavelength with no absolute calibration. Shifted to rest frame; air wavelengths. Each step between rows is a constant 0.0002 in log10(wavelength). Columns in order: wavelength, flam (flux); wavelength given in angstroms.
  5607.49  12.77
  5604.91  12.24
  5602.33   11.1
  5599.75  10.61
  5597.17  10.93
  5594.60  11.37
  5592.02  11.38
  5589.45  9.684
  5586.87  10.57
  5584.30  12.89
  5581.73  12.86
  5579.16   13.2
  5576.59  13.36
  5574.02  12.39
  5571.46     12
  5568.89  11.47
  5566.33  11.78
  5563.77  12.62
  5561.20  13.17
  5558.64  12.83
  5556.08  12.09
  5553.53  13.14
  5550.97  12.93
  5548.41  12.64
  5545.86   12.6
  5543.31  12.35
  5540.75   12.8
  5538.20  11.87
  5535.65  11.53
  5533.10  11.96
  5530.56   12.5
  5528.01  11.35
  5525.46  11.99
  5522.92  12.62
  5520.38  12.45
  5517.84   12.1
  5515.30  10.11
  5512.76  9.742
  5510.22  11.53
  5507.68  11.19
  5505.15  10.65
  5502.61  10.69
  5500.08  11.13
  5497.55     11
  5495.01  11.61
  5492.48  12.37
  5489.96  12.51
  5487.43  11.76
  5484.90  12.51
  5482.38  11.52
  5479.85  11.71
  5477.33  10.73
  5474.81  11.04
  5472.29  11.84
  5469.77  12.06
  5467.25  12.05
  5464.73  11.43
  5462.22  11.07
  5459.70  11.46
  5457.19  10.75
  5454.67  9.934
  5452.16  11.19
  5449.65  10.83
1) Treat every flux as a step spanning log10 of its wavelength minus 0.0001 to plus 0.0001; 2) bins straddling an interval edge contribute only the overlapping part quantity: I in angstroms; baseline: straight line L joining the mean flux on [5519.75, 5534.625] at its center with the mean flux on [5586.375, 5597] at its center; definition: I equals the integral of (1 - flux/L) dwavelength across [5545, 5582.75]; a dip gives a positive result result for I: -4.14 angstroms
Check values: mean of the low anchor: 12.1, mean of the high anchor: 10.8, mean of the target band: 12.6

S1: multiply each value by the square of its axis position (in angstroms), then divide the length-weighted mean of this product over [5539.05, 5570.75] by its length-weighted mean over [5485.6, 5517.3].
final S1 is 1.14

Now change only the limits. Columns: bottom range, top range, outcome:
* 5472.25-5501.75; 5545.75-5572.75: 1.10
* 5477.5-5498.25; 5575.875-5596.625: 1.04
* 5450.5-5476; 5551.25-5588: 1.15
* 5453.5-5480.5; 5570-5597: 1.10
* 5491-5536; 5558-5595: 1.08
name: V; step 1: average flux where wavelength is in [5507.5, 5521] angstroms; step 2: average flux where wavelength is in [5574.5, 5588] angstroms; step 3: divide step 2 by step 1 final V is 1.13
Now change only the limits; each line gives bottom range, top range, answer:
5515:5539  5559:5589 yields 1.03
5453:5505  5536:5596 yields 1.07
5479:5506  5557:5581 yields 1.08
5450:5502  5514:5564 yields 1.07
